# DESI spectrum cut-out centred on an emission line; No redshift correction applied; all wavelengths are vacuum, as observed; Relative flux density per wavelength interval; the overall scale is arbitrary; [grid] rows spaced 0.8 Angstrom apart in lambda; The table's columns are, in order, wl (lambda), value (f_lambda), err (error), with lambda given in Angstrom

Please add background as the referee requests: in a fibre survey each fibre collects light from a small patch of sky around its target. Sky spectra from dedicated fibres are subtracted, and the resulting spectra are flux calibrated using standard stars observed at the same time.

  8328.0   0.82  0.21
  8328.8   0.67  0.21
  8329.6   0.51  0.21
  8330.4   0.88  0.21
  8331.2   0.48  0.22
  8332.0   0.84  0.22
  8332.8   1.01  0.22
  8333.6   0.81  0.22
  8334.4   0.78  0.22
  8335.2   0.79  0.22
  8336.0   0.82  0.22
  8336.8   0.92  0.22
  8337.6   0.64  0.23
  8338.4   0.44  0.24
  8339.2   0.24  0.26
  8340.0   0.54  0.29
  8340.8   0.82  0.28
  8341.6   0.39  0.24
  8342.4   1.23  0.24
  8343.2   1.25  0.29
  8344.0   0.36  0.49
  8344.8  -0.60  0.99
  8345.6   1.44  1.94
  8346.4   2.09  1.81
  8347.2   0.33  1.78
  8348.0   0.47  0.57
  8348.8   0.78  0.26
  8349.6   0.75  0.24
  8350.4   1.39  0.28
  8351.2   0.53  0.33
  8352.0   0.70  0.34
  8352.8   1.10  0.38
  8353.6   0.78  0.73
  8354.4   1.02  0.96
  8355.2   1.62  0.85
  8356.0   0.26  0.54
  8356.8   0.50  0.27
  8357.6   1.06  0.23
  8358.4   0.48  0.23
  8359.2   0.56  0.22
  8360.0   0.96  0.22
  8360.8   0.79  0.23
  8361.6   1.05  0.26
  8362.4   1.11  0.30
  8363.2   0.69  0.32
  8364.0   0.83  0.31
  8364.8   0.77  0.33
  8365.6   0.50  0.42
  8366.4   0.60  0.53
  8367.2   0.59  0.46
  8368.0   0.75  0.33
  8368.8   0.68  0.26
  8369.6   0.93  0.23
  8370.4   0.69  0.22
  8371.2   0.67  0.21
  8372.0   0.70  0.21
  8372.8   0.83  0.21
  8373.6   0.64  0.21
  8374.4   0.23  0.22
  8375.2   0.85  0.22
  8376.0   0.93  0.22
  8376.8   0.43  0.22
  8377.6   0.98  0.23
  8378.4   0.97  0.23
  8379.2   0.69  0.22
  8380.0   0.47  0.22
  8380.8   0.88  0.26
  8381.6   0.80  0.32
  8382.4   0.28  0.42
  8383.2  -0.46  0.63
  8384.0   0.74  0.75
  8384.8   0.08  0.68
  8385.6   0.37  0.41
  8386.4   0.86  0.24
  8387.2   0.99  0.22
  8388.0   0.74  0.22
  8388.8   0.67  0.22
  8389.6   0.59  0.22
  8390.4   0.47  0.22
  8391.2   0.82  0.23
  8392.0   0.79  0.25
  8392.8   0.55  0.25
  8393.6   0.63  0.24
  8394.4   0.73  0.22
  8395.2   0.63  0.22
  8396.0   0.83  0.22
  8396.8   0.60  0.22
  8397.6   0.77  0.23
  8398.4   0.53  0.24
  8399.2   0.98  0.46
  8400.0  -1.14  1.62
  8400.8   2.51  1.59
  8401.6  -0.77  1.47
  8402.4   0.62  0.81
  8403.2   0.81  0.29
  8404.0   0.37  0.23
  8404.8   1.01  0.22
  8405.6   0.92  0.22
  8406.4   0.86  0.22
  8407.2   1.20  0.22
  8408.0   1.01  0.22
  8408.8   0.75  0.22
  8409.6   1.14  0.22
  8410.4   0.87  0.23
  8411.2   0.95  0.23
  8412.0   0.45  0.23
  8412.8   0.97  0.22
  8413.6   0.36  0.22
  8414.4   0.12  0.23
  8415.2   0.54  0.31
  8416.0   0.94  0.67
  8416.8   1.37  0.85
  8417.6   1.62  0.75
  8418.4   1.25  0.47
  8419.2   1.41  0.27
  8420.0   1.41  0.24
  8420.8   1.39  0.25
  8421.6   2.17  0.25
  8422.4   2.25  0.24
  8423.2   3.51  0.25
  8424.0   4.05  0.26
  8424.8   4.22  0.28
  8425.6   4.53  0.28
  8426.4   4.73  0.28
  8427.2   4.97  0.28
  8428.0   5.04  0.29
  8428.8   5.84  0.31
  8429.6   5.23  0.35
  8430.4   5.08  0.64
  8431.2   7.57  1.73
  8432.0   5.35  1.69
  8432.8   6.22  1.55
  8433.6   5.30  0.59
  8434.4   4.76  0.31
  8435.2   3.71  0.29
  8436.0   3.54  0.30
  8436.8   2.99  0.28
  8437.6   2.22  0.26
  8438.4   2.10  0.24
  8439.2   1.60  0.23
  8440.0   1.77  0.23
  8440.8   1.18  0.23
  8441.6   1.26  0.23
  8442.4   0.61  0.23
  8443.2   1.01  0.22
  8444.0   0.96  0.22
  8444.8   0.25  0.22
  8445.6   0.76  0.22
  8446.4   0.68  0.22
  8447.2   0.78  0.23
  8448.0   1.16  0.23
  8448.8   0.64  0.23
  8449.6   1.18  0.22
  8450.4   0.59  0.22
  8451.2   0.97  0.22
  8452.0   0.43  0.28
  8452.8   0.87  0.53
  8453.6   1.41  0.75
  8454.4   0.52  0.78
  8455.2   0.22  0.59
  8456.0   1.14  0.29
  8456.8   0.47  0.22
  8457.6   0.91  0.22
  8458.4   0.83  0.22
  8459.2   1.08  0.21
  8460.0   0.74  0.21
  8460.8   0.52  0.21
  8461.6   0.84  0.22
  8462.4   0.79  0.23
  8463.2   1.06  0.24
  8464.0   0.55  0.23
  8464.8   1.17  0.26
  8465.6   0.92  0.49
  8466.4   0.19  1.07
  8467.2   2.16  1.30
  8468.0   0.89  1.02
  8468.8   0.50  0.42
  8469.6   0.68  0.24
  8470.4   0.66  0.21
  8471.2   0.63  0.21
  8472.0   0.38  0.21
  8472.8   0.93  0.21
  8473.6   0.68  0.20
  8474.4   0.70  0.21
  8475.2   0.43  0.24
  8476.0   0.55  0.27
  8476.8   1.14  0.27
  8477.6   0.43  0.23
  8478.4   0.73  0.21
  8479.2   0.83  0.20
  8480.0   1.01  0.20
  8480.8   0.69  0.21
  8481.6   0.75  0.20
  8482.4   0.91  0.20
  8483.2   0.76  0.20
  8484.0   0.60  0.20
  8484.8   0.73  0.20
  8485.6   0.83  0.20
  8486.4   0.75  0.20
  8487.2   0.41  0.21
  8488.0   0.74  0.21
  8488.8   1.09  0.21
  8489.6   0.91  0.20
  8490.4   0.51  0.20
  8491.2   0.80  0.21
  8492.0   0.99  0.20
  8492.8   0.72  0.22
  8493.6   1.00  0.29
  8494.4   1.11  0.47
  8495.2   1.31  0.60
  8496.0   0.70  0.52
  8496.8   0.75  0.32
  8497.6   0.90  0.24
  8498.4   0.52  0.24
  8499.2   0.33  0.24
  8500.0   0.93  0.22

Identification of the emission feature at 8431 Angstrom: [O II]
